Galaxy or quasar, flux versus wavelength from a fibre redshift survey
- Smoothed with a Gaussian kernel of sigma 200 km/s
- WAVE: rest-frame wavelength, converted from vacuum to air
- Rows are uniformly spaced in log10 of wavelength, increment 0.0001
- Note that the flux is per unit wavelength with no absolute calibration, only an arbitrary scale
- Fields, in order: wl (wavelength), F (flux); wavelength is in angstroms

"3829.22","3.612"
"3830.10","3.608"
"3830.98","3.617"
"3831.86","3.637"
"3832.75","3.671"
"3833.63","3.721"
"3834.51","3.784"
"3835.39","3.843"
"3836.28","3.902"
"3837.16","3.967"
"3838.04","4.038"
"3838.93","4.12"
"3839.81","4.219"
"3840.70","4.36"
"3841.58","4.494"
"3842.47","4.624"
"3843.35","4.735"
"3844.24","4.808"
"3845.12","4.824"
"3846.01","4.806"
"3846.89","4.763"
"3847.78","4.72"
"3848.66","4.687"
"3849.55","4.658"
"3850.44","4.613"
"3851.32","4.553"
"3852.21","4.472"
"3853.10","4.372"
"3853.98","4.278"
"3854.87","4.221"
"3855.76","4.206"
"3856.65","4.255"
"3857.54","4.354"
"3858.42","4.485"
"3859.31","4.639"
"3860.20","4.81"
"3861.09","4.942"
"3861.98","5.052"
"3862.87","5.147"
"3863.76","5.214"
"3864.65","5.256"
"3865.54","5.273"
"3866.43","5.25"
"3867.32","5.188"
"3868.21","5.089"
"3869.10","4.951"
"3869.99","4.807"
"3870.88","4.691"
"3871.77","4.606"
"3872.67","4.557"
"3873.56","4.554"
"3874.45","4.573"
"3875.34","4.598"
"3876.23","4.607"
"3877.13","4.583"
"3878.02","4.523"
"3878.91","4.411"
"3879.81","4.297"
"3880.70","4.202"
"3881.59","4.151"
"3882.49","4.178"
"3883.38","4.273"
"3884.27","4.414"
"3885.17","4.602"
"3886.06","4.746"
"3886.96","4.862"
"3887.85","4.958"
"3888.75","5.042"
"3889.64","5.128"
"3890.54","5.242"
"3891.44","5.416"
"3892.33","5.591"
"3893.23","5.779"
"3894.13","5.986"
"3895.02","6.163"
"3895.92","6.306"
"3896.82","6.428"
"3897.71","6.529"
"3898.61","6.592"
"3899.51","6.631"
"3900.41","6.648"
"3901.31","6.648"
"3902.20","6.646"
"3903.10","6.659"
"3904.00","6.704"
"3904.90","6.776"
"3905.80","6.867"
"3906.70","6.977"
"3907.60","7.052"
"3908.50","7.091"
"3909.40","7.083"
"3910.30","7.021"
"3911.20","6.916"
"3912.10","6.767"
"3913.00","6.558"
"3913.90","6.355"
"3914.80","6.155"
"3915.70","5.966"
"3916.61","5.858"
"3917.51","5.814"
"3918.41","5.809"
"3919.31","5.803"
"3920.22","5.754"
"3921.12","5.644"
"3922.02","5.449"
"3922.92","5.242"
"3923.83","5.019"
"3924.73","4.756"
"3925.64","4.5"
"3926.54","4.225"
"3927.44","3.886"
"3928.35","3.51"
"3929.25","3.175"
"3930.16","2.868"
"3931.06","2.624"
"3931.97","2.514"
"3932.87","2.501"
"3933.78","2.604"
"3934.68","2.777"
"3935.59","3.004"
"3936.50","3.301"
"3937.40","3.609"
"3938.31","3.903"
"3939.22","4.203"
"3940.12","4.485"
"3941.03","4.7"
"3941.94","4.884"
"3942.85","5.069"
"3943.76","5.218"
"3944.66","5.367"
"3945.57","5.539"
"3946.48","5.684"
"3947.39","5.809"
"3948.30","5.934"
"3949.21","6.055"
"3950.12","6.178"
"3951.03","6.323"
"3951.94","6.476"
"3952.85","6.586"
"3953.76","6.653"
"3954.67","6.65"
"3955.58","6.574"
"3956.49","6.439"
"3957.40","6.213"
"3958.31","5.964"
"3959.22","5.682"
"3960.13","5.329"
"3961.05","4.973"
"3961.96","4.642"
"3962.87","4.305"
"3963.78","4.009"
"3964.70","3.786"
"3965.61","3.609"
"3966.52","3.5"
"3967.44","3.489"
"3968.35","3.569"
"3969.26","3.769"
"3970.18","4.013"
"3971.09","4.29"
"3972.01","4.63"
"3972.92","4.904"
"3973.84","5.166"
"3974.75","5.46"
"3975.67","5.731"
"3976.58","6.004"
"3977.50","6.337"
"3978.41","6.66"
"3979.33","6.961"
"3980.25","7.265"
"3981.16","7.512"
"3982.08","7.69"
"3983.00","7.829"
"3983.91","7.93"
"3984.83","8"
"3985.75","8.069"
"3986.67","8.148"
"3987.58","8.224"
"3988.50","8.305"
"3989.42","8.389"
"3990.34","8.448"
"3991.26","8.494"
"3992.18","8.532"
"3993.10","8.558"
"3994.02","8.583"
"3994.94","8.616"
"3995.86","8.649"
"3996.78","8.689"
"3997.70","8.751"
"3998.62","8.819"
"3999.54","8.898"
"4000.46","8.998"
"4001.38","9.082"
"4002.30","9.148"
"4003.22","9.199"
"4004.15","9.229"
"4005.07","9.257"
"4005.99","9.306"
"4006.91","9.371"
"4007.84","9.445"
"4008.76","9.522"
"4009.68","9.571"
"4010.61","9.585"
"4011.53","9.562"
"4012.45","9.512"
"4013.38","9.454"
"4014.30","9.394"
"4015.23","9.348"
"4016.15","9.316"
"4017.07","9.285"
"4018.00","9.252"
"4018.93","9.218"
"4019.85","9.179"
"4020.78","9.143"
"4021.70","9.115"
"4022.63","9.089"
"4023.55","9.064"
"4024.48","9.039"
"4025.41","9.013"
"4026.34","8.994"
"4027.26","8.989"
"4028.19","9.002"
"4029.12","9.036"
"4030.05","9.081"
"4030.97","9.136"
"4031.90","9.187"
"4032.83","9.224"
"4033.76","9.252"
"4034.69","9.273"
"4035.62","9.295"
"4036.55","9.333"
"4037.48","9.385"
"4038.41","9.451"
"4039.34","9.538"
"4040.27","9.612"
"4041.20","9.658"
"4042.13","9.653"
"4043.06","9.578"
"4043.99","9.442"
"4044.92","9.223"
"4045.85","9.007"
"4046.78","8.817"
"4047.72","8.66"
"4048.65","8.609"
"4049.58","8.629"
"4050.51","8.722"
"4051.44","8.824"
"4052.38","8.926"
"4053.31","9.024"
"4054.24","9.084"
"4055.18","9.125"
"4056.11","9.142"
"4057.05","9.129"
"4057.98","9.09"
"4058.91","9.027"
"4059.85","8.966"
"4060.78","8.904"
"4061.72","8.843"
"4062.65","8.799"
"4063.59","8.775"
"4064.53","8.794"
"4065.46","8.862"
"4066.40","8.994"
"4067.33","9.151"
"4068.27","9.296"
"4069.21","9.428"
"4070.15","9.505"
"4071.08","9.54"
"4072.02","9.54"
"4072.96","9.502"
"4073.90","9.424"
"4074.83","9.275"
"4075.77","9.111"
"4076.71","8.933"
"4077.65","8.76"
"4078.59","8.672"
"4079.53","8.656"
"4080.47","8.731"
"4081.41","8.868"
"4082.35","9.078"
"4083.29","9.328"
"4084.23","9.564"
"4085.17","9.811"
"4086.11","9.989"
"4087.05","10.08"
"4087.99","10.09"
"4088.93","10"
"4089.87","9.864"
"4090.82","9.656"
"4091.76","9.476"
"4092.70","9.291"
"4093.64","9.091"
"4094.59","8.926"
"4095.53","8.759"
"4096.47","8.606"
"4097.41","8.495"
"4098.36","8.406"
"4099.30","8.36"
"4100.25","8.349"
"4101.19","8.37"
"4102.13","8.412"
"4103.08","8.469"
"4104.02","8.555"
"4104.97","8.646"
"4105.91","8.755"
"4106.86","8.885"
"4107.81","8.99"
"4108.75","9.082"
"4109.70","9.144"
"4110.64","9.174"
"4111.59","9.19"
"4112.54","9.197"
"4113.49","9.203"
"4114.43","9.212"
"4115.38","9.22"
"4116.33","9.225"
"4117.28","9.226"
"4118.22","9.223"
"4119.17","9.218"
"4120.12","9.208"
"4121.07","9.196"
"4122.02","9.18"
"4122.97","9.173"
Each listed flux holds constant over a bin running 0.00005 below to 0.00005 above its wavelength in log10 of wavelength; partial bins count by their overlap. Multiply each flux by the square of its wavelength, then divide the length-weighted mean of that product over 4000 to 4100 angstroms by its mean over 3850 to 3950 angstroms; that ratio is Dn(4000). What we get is 1.95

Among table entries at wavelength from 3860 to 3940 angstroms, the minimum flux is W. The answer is 2.501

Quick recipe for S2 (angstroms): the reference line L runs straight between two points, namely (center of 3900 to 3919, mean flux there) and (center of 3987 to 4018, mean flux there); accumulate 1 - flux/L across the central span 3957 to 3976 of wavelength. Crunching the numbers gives 8.1 angstroms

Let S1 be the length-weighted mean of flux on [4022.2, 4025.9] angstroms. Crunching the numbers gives 9.04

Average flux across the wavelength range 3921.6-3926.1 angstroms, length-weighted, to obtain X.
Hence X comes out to 4.99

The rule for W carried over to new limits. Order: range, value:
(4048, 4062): 8.609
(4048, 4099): 8.406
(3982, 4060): 7.69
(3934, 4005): 2.777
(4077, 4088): 8.656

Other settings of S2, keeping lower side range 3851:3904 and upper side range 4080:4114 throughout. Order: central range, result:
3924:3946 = 8.0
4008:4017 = -2.3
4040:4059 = -2.0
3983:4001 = -3.3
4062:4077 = -1.1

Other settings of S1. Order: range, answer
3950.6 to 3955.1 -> 6.54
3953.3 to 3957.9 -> 6.51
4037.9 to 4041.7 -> 9.57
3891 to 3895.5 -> 5.79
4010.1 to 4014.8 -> 9.49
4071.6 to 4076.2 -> 9.38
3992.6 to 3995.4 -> 8.58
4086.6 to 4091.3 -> 9.93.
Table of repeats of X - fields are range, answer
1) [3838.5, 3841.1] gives 4.23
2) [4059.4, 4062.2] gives 8.92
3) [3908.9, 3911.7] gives 7.01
